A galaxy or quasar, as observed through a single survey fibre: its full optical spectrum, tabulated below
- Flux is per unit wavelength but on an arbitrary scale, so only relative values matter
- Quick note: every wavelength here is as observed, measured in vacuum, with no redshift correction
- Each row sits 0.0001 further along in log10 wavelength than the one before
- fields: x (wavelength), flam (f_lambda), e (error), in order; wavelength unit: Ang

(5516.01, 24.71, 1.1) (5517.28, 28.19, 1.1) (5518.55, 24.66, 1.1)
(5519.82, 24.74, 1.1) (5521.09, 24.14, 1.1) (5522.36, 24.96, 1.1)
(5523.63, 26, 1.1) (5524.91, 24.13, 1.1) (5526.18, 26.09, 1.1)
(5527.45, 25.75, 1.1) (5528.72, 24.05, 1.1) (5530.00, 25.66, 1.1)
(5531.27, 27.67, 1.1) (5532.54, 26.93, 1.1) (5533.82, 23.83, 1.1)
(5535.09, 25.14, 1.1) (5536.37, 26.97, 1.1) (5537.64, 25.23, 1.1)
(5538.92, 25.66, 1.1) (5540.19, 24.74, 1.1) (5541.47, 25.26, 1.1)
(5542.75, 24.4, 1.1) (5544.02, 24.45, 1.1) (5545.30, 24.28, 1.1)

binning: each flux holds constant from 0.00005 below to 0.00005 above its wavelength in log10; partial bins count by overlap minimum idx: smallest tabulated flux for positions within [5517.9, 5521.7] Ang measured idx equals 24.14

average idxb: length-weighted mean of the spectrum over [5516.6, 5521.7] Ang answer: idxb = 25.4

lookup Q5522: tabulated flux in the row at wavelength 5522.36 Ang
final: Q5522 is 24.96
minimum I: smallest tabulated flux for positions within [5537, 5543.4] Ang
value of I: 24.4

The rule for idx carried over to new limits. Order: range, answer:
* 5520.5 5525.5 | 24.13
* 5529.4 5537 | 23.83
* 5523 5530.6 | 24.05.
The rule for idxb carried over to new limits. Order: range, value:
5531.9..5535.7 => 25.3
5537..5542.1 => 25.2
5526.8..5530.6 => 25.1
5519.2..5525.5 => 24.8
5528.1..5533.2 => 26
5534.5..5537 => 26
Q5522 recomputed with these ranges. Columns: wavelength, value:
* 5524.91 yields 24.13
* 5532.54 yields 26.93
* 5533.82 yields 23.83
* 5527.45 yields 25.75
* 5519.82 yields 24.74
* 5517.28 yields 28.19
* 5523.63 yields 26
